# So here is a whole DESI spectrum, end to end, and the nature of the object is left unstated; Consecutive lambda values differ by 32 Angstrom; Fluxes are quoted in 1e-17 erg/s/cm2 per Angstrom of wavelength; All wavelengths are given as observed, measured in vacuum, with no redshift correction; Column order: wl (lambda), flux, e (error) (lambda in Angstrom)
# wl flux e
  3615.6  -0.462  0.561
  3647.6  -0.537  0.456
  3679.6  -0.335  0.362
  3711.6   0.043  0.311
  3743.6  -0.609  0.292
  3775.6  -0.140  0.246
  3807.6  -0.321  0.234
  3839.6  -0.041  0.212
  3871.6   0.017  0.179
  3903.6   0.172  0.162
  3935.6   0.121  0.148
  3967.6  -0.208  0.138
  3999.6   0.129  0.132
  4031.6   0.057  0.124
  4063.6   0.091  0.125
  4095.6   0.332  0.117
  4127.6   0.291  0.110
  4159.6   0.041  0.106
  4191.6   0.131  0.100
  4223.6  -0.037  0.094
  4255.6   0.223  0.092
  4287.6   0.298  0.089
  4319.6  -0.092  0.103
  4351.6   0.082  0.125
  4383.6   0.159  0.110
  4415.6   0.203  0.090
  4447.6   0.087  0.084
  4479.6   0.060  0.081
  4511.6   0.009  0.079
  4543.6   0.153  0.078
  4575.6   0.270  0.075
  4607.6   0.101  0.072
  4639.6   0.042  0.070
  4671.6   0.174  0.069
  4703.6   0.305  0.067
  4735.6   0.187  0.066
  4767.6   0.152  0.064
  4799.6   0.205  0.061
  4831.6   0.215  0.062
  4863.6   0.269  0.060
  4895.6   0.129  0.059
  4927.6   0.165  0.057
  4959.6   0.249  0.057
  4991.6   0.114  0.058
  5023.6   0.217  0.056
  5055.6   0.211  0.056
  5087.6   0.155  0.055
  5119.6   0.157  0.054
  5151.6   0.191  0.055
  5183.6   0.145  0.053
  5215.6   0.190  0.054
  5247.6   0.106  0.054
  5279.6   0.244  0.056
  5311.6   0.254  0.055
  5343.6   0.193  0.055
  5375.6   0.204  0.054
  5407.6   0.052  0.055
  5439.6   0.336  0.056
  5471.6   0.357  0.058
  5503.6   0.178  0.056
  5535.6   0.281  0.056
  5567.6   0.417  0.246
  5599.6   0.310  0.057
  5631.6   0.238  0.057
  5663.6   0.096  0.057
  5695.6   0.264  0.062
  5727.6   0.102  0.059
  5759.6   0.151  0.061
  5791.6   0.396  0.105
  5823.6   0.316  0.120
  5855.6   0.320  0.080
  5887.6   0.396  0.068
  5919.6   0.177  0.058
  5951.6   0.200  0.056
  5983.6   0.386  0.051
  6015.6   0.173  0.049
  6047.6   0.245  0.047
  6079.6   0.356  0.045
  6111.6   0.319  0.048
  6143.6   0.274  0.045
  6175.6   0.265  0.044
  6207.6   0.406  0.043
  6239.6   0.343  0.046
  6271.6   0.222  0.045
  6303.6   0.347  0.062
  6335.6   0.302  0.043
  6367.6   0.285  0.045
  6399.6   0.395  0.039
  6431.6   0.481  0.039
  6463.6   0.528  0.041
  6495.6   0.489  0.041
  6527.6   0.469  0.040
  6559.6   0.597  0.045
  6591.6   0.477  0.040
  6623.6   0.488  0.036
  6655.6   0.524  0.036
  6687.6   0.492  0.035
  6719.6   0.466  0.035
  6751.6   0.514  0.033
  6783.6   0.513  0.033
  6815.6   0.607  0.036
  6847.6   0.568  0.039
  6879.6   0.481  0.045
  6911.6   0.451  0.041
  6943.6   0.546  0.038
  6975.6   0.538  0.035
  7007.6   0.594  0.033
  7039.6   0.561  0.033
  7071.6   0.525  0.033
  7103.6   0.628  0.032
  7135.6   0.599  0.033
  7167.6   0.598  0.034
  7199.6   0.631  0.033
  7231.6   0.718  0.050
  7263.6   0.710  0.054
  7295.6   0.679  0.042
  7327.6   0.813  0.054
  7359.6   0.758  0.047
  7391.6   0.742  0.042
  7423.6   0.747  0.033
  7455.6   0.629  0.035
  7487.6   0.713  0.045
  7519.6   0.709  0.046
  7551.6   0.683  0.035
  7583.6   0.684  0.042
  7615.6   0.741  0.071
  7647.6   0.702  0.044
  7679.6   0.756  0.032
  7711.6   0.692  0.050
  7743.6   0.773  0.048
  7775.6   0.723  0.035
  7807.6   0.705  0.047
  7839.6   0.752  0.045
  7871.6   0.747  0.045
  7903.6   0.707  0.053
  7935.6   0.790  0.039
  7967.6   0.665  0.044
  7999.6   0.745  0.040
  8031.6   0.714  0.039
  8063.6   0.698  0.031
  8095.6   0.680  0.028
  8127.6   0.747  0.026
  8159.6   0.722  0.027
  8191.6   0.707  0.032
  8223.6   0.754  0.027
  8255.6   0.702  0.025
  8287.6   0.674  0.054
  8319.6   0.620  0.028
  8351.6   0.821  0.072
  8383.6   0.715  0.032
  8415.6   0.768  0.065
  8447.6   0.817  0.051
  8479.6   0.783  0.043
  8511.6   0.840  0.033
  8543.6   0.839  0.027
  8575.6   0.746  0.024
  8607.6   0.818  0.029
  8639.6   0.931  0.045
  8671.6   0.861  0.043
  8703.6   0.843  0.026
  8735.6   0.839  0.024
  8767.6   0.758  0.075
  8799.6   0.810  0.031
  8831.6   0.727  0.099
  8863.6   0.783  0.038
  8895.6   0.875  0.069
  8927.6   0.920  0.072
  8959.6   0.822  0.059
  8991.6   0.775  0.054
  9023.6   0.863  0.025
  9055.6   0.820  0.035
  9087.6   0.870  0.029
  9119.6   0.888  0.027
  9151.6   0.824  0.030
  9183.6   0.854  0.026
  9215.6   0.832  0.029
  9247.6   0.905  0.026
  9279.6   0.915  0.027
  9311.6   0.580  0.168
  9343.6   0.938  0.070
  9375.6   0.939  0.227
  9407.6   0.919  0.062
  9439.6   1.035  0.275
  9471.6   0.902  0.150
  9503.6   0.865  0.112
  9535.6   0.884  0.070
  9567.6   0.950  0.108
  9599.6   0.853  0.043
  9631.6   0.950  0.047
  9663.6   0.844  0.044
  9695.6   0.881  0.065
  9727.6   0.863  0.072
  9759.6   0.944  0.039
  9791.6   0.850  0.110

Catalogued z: 0.607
